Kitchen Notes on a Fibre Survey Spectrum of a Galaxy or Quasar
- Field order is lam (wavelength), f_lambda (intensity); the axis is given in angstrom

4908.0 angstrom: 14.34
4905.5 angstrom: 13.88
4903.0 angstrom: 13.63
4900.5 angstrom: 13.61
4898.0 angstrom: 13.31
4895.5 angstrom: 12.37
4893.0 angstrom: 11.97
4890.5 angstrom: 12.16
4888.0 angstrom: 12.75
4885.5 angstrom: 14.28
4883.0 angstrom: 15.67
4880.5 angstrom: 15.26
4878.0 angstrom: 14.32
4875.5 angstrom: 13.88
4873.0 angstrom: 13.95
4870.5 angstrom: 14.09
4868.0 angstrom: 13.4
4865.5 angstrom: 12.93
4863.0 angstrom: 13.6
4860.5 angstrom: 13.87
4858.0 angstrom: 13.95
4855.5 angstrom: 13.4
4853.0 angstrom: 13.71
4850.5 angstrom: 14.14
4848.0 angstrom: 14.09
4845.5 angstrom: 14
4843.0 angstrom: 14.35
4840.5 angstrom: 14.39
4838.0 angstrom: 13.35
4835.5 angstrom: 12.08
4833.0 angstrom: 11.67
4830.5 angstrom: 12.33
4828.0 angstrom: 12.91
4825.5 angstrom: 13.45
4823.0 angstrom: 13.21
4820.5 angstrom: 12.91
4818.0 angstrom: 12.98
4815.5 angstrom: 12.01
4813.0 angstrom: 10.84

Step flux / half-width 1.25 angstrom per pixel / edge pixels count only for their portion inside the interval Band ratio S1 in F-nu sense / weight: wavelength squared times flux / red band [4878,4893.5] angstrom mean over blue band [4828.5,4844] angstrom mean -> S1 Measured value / 1.08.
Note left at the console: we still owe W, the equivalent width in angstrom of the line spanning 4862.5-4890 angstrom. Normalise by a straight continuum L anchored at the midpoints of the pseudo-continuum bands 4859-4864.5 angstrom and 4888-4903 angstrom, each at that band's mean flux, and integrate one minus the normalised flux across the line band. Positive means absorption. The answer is -1.4 angstrom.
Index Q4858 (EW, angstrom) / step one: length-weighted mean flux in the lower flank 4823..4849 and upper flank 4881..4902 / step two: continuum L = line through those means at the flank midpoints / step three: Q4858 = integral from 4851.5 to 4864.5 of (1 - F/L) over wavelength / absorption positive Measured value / -0.4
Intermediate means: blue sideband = 13.3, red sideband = 13.3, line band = 13.7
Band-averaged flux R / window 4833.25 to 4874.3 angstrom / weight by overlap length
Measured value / 13.7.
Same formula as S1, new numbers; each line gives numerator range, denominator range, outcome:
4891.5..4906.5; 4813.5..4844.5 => 1.04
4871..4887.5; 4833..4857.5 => 1.08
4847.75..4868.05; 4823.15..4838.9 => 1.09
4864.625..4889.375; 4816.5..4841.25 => 1.11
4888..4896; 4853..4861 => 0.90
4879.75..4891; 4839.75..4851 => 1.01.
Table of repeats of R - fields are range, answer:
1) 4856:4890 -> 13.9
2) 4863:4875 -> 13.6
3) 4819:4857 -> 13.3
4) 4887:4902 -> 12.7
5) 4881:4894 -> 13.5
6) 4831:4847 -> 13.3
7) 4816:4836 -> 12.7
